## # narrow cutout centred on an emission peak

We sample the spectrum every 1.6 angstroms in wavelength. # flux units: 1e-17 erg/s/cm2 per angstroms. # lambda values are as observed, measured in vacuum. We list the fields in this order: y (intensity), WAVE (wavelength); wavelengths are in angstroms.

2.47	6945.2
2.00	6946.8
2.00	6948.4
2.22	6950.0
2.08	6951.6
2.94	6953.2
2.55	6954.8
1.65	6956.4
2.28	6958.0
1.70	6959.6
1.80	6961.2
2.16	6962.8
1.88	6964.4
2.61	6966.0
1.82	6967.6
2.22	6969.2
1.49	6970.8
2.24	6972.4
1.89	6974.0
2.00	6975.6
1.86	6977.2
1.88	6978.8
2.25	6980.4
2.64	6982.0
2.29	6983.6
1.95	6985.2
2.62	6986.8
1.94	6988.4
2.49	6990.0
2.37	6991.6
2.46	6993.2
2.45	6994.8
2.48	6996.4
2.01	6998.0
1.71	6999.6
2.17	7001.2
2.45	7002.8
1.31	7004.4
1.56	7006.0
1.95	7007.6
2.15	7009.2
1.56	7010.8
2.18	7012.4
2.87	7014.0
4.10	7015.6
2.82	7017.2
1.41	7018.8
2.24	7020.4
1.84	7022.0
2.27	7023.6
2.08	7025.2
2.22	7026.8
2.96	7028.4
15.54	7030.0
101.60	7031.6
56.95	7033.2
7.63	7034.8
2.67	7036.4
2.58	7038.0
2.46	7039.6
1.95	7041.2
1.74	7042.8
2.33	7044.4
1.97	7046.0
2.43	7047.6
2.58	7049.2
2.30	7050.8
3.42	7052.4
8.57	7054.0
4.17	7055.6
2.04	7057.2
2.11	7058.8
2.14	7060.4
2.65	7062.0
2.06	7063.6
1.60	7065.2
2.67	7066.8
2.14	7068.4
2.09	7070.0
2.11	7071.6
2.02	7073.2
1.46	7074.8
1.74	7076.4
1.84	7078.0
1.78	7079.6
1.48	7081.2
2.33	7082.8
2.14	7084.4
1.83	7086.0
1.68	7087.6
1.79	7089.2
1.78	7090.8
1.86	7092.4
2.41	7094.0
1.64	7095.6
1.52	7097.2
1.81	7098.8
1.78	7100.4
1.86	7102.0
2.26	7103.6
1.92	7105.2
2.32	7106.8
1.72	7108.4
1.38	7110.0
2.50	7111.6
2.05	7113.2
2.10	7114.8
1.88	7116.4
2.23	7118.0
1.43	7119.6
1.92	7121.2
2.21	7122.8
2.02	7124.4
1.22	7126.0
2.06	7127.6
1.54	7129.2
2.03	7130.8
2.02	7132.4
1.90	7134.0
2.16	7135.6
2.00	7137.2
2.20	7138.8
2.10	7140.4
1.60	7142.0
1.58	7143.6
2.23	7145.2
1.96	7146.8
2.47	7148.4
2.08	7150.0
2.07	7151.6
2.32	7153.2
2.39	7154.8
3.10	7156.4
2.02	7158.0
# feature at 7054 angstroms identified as [N II] 6583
